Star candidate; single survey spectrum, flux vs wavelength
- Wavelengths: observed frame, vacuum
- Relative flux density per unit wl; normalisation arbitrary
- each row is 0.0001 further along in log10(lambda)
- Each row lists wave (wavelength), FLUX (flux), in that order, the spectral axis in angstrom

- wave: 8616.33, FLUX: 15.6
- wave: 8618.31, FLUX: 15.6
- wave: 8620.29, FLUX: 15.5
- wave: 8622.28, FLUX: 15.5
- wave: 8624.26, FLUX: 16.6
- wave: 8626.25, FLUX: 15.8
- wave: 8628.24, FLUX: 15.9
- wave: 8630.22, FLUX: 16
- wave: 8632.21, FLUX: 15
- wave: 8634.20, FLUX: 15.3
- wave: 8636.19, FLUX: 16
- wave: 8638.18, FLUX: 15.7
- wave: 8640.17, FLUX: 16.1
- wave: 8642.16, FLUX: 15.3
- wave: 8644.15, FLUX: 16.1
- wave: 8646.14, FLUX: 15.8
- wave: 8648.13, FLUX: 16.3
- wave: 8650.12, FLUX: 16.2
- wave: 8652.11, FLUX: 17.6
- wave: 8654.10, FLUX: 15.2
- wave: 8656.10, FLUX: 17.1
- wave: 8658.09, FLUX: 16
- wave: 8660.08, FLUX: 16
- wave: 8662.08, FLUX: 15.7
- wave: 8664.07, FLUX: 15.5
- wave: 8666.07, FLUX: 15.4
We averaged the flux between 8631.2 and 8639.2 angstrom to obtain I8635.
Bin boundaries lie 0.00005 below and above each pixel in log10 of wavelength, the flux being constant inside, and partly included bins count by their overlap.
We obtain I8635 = 15.5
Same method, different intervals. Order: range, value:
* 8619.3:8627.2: 15.8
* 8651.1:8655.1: 16.4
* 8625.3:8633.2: 15.7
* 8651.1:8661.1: 16.4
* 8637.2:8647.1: 15.8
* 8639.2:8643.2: 15.7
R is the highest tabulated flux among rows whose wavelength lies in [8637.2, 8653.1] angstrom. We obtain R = 17.6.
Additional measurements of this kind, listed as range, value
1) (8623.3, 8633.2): 16.6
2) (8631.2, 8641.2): 16.1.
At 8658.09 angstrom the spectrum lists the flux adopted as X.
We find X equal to 16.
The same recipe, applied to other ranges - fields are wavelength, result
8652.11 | 17.6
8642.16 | 15.3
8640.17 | 16.1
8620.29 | 15.5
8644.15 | 16.1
